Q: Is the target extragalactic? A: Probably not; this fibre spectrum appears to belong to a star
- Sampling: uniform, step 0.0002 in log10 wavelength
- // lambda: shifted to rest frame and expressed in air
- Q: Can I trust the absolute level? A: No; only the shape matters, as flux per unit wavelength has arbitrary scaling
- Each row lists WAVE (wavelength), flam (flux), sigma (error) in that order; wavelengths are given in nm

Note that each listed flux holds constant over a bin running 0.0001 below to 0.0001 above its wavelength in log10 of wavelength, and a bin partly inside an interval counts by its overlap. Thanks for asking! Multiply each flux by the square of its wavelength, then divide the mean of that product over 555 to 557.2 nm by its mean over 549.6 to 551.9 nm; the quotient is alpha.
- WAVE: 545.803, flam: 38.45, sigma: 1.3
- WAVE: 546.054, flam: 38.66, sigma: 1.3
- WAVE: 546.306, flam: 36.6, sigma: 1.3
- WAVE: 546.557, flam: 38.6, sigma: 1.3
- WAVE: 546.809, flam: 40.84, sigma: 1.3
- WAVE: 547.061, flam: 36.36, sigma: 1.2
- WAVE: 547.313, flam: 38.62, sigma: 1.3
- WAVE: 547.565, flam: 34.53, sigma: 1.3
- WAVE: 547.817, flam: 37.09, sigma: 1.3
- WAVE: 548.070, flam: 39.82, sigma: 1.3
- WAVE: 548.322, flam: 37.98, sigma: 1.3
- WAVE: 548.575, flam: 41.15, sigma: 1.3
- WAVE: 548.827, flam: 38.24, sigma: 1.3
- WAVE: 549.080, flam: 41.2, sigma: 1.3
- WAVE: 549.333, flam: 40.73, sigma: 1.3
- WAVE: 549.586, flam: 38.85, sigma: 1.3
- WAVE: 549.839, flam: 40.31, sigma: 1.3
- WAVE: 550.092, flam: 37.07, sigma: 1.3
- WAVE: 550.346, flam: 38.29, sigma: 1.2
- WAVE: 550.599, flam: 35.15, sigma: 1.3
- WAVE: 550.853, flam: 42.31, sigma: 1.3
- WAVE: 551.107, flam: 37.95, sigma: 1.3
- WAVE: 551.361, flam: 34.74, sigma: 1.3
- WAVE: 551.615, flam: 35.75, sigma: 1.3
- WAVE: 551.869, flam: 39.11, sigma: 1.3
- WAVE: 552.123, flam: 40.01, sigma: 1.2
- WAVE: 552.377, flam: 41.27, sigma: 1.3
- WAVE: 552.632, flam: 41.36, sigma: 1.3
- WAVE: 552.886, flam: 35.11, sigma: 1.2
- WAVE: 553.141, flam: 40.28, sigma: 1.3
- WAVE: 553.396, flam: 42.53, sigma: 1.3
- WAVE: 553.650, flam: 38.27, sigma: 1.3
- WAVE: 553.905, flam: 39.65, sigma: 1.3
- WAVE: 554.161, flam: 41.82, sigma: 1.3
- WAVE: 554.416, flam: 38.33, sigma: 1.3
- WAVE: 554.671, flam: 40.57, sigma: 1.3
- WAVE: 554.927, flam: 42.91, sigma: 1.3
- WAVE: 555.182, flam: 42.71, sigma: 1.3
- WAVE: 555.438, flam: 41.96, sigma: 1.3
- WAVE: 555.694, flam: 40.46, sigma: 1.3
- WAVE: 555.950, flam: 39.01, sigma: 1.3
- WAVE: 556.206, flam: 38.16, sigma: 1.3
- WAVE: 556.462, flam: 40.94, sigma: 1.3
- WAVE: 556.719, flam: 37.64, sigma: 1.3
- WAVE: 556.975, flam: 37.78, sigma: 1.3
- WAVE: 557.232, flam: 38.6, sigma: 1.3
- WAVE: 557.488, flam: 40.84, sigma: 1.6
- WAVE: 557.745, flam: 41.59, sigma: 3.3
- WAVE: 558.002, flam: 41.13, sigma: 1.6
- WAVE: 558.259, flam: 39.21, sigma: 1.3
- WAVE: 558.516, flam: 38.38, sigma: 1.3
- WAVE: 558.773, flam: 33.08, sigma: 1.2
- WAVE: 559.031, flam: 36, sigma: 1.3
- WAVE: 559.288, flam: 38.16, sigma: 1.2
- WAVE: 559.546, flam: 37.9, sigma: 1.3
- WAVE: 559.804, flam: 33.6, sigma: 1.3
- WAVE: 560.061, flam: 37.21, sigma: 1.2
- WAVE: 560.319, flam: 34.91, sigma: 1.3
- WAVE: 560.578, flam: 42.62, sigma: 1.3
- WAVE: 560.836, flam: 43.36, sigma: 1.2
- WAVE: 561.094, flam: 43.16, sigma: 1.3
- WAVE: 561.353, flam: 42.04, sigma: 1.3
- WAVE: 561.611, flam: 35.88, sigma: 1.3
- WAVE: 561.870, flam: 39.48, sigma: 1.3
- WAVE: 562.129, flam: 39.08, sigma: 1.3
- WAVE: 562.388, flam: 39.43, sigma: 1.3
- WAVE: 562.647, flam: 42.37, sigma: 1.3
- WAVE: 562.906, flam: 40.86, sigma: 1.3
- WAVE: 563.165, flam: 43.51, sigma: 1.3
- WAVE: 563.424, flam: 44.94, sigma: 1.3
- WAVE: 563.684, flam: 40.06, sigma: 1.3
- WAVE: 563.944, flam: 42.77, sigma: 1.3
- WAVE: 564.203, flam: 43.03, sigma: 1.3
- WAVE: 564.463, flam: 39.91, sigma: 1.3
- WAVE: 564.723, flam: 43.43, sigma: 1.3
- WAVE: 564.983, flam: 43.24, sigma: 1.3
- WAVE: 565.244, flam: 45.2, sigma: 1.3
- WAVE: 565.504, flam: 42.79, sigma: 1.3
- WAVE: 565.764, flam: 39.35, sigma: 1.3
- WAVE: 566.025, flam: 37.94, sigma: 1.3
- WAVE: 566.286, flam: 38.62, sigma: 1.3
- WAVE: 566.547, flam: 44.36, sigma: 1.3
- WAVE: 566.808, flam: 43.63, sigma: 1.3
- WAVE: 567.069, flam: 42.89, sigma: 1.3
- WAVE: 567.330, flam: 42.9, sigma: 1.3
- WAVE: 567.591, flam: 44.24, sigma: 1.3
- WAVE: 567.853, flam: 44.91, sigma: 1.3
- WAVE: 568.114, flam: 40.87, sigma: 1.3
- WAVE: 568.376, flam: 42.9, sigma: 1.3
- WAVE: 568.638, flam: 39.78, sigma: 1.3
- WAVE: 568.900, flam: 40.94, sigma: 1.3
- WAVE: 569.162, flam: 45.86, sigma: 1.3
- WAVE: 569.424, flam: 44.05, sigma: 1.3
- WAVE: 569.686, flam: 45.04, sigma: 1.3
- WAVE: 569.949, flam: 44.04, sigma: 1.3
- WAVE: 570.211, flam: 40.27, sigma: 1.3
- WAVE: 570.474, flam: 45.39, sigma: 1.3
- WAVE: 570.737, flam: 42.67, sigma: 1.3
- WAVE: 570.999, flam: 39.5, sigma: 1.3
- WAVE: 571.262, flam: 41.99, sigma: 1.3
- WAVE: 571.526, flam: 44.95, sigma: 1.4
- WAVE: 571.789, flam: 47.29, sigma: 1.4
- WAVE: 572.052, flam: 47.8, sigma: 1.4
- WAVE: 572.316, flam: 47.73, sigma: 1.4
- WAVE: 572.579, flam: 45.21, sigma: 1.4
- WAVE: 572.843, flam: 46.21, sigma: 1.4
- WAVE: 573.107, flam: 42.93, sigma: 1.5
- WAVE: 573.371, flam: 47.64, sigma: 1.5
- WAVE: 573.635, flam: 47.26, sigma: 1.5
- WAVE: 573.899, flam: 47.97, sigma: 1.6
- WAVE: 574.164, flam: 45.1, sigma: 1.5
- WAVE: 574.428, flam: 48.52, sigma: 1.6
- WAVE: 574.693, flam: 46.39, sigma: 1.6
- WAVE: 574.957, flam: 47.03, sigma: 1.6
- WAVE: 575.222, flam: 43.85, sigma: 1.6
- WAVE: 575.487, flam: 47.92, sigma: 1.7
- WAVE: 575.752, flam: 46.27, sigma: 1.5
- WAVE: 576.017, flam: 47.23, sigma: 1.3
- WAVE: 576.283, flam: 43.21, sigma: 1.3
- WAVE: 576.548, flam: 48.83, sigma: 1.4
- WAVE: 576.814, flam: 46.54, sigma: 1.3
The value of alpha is 1.1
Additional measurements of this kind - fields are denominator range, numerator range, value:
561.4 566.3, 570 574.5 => 1.13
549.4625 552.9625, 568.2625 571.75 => 1.20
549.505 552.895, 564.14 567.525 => 1.15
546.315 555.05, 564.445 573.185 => 1.18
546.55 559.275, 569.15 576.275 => 1.25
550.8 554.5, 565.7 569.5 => 1.14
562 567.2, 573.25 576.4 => 1.15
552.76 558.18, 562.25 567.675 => 1.09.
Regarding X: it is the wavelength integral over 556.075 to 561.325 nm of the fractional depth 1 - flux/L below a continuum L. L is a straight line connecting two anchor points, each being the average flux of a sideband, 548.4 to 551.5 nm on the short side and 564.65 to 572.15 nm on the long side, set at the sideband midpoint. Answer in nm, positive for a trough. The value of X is 0.26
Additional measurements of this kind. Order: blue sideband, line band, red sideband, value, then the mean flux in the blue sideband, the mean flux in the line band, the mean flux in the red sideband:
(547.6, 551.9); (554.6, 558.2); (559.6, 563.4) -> -0.09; 38.5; 40.3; 39.9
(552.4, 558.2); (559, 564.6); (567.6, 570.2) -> 0.19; 40.1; 40.1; 43.1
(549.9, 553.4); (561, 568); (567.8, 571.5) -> -0.05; 38.5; 41.8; 42.7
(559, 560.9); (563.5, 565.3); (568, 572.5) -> -0.09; 37.9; 42.5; 43.6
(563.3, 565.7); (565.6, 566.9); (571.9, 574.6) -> 0.08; 42.7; 40.7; 46.6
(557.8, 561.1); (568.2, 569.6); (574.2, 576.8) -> 0.01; 38.3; 42.7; 46.5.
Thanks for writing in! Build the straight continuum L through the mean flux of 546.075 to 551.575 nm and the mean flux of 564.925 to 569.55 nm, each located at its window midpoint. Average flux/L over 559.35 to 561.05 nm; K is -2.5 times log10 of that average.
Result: 0.07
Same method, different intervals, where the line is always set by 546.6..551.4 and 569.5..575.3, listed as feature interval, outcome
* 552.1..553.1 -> 0.00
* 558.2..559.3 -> 0.13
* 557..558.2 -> 0.02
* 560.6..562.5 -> 0.04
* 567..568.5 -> 0.02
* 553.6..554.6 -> 0.01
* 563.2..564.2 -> 0.00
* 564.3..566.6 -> 0.04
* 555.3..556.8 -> 0.02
